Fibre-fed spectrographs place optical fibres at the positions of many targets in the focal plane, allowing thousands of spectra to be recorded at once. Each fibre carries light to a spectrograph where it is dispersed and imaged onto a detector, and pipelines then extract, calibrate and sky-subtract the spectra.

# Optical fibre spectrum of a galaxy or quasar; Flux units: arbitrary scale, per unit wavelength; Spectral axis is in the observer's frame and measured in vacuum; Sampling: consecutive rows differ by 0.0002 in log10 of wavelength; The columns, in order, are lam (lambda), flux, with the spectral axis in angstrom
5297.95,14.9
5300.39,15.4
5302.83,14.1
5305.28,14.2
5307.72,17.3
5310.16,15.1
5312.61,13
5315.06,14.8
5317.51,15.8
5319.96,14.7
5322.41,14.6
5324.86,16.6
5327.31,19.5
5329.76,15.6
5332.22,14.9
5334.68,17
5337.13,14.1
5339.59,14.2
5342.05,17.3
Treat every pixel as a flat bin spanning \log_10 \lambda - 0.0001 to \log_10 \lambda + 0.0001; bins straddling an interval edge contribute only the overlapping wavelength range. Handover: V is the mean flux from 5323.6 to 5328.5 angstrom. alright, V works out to 18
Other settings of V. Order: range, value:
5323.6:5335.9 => 16.7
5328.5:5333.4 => 15.3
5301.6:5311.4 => 15.2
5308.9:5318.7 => 14.7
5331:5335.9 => 15.9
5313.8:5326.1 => 15.3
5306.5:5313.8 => 15.1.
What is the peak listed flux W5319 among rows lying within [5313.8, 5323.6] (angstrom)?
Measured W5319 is 15.8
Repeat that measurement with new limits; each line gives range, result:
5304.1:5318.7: 17.3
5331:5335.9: 17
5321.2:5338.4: 19.5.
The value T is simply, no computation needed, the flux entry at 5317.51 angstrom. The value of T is 15.8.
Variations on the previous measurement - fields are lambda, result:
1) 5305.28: 14.2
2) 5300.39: 15.4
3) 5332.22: 14.9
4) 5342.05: 17.3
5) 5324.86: 16.6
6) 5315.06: 14.8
